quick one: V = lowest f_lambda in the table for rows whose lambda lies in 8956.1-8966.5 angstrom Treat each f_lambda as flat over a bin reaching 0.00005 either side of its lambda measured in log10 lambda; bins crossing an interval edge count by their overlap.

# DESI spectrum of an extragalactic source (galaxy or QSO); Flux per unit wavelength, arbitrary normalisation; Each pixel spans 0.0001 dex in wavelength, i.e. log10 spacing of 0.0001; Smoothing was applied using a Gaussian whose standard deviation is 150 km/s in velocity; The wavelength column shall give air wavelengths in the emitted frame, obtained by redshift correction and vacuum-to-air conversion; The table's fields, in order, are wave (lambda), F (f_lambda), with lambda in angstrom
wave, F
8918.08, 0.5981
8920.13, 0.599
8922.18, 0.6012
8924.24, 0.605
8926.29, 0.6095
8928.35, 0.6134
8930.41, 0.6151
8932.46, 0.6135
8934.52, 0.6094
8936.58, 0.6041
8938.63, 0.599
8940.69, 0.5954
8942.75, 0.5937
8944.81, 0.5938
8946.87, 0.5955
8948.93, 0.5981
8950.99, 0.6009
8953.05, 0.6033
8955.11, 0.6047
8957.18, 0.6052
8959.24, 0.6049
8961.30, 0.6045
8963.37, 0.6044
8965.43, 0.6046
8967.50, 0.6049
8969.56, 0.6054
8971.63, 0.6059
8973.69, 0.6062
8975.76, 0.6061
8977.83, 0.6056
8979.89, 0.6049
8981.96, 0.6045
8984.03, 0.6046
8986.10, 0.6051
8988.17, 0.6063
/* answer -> 0.6044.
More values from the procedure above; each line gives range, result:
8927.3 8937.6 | 0.6041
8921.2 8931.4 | 0.6012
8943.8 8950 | 0.5938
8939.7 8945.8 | 0.5937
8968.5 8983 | 0.6045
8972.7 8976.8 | 0.6061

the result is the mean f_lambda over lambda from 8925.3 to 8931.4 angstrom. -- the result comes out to 0.612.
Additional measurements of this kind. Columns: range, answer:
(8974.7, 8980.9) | 0.606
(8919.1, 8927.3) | 0.604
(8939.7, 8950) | 0.595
